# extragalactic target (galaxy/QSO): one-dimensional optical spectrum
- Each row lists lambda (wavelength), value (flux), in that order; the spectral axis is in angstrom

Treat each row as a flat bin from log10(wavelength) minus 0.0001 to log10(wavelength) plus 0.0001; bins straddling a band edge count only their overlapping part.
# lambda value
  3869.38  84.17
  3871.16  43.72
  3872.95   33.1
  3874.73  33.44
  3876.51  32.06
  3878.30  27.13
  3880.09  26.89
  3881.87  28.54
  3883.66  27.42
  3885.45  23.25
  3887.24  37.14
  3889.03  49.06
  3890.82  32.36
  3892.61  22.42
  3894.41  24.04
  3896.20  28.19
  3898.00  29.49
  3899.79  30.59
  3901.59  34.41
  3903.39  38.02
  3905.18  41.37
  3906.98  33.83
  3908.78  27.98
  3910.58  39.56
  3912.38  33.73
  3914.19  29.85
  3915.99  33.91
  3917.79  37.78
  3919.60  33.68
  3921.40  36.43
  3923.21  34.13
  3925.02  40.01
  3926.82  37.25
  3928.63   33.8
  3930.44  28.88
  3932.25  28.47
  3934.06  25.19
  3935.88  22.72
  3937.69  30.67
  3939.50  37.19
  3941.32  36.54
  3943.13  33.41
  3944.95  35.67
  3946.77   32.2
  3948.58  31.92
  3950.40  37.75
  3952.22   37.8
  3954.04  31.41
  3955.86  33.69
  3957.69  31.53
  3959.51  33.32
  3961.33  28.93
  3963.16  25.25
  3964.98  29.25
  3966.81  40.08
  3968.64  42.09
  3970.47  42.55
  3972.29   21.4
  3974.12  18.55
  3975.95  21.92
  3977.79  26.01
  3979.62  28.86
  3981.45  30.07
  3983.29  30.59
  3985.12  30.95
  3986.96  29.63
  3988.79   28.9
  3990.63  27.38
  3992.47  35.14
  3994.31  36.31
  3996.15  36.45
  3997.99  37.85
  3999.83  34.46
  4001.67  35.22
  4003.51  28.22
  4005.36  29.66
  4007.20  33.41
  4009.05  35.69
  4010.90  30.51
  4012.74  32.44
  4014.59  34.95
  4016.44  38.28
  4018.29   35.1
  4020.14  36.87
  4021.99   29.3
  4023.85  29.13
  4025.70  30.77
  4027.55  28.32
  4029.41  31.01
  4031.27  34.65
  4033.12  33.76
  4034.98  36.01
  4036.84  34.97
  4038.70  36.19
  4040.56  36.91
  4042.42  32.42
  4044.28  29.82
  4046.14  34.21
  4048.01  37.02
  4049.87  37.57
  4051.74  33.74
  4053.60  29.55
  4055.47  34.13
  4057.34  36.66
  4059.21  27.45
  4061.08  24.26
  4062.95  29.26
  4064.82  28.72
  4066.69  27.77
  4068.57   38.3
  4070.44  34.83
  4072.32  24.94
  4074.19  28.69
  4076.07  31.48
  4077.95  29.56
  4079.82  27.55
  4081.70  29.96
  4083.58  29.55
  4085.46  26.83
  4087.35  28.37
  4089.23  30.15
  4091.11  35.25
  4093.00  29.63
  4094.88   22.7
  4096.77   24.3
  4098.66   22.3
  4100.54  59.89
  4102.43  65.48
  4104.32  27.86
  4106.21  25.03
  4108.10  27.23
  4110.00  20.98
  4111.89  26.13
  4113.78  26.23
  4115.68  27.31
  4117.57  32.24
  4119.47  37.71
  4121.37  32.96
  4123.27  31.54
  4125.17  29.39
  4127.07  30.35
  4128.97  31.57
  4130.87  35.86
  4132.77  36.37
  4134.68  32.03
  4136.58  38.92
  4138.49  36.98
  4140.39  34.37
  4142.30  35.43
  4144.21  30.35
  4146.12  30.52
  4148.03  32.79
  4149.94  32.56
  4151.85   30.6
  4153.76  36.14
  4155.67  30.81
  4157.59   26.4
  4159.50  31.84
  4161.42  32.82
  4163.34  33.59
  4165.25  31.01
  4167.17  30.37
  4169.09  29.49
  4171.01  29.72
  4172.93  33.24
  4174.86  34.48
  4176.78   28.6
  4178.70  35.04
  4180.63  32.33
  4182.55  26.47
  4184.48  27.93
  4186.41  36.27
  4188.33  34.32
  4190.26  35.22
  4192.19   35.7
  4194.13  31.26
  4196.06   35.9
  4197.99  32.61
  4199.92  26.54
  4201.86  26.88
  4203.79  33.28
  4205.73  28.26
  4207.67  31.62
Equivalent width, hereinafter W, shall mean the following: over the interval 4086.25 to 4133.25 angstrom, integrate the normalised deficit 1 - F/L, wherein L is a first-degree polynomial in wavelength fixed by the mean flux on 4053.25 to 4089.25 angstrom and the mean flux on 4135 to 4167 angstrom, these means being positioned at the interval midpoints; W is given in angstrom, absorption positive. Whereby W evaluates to -0.8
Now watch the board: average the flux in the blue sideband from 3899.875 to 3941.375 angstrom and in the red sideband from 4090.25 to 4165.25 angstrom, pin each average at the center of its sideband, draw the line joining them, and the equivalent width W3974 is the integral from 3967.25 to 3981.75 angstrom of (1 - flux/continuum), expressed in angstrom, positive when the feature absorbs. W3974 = 1.8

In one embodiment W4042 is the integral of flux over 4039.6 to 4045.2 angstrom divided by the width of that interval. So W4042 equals 33.1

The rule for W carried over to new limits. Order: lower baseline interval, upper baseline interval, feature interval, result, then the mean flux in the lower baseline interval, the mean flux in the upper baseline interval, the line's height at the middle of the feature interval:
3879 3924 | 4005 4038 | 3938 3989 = 1.7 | 32.5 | 33.1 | 32.8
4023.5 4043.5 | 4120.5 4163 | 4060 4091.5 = 3.2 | 33.2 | 32.8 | 33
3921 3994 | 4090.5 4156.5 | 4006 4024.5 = -0.9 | 31.7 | 32.6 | 32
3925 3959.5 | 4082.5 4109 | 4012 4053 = -1.5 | 32.8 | 32.5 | 32.6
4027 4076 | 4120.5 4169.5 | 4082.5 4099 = 2.3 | 32.4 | 32.5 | 32.4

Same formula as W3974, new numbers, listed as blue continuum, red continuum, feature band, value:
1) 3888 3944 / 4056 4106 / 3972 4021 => 1.35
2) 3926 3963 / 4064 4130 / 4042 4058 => -1.30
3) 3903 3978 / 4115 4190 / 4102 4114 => 0.87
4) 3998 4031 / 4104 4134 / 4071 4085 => 0.97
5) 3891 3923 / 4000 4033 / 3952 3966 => 0.65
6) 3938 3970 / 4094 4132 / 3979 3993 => 1.47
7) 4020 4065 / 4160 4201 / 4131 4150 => -1.19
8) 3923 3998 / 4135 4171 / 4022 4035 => 0.23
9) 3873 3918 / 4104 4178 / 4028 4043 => -1.27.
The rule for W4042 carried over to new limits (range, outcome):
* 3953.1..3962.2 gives 31.8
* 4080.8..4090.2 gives 29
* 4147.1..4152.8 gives 32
